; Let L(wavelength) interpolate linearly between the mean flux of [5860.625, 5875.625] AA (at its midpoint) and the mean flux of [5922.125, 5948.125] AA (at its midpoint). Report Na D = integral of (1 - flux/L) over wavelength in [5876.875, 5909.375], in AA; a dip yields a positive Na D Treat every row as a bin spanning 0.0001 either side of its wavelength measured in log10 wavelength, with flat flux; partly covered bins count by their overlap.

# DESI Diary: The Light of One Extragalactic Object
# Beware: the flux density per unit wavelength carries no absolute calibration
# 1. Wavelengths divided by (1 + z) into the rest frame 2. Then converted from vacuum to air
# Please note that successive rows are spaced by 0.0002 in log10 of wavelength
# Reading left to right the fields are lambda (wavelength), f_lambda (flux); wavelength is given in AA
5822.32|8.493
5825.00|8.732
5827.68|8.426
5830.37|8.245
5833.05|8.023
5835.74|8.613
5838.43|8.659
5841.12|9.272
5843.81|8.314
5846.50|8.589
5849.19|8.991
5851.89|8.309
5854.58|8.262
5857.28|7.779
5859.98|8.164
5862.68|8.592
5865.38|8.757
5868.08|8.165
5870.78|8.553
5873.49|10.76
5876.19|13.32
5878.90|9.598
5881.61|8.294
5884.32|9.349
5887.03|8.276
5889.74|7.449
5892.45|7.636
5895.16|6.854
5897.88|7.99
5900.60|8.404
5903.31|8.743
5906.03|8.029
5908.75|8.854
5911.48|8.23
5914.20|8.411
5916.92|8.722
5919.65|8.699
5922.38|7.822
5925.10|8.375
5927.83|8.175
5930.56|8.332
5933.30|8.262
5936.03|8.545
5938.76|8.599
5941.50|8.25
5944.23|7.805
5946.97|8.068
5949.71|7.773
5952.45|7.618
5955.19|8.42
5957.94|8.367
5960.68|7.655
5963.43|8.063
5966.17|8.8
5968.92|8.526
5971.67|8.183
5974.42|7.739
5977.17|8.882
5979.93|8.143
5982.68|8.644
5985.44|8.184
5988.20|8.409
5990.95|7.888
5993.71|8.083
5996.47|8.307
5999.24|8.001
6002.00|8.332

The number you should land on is 1.6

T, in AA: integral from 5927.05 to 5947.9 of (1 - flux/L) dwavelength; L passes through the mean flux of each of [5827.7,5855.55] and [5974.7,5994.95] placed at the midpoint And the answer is 0.3 AA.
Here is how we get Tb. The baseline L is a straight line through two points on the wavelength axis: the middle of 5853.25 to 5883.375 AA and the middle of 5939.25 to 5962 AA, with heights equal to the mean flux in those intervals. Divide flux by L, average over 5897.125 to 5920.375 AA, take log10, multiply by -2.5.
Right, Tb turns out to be 0.01 mag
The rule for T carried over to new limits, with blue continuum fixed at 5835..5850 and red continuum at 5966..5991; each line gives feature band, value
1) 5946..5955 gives 0.6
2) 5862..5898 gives -1.0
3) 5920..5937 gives 0.4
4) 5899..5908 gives 0.2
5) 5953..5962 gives 0.3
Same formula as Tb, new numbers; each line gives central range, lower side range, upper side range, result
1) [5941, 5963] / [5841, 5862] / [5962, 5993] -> 0.05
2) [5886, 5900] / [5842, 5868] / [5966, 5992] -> 0.10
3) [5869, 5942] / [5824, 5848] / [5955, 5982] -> -0.03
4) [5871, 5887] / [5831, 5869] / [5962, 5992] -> -0.18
